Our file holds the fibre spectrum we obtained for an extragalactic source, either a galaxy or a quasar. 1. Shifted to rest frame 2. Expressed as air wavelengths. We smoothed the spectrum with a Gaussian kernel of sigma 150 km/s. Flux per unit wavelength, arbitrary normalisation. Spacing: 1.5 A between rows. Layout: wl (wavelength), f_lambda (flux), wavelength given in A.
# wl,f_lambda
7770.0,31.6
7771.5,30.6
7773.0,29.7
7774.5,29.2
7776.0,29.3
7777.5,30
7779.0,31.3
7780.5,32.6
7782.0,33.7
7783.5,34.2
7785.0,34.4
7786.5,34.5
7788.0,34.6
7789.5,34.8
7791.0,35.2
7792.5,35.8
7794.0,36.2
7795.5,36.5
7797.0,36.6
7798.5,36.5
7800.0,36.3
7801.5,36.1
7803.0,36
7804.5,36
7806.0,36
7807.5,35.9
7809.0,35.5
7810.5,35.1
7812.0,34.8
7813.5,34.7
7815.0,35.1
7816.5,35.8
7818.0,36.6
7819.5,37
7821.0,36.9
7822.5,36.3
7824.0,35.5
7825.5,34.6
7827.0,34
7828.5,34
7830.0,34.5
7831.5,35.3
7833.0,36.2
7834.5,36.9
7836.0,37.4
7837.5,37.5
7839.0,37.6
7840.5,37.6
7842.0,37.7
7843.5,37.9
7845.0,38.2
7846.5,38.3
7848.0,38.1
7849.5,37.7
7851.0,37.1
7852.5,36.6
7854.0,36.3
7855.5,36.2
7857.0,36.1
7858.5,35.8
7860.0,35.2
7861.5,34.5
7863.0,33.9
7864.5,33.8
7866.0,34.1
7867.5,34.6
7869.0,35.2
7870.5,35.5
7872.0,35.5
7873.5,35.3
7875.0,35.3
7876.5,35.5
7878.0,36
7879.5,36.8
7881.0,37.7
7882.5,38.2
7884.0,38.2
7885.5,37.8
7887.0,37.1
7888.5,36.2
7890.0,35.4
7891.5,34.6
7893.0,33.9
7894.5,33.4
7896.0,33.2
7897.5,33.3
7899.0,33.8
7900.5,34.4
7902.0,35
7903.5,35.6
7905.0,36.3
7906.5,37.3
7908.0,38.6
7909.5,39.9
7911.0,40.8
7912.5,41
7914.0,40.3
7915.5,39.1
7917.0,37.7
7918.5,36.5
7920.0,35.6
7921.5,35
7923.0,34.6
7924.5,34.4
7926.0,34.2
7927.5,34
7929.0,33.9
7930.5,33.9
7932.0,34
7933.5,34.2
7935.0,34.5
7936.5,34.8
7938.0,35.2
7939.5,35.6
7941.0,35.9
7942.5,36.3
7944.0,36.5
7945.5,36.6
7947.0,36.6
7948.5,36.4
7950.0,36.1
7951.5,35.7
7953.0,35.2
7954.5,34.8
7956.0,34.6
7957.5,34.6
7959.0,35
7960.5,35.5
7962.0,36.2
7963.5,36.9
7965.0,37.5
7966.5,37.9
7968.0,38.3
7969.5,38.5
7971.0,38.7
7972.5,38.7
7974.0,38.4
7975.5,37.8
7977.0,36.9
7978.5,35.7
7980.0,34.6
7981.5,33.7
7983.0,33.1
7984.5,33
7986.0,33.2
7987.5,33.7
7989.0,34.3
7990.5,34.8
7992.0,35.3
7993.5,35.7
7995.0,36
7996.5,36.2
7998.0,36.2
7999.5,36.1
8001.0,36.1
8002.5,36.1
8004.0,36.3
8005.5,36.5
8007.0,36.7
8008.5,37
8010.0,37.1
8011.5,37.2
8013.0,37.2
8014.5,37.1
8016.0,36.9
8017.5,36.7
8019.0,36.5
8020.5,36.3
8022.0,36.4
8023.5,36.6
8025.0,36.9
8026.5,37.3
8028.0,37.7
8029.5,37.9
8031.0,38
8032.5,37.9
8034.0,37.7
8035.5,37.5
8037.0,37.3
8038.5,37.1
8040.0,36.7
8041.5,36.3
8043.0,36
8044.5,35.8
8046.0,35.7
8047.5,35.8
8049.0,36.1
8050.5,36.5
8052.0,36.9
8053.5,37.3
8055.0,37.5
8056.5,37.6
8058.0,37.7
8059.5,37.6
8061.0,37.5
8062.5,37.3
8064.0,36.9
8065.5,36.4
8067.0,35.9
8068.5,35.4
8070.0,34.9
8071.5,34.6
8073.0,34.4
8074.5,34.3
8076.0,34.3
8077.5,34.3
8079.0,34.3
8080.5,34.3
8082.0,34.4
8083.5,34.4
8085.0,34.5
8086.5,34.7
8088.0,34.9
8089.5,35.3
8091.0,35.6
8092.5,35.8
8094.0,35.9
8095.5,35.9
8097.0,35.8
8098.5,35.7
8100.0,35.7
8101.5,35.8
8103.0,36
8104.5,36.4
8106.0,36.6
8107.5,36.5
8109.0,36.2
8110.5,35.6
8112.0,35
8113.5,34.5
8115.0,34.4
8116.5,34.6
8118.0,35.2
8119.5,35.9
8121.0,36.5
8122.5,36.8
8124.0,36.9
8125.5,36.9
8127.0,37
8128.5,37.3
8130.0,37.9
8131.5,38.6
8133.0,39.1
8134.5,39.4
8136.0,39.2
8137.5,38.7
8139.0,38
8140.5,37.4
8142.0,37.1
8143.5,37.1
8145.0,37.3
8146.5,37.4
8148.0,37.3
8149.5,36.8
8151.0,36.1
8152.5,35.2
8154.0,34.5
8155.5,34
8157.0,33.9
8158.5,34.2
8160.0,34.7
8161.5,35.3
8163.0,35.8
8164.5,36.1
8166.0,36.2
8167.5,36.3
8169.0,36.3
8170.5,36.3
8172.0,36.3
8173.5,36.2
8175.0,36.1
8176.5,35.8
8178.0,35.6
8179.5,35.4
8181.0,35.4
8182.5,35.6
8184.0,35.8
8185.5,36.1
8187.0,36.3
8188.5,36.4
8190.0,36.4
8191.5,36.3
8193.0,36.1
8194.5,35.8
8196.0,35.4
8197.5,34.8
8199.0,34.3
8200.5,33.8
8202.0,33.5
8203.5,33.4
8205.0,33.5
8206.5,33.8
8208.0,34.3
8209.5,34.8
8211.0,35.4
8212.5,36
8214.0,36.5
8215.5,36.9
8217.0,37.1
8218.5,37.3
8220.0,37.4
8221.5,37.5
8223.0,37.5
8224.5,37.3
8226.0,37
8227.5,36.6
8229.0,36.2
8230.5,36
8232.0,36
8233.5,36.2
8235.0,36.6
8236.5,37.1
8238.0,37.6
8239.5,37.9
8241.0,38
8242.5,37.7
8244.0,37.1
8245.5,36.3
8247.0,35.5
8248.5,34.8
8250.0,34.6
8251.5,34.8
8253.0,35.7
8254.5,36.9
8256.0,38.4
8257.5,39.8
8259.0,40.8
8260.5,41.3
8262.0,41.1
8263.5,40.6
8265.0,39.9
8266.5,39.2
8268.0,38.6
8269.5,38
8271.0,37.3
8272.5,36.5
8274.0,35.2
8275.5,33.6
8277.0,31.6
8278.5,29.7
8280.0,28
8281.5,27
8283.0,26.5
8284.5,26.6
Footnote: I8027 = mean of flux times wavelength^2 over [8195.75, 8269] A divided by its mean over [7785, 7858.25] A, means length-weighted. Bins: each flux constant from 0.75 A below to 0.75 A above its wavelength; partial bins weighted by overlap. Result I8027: 1.1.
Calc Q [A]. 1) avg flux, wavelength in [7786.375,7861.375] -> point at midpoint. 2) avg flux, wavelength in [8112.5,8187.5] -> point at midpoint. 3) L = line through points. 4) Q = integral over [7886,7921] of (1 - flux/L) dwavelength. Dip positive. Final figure -0.3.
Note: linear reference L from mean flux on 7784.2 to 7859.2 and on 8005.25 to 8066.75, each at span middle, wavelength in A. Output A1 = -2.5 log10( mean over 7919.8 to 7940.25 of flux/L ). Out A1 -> 0.06 mag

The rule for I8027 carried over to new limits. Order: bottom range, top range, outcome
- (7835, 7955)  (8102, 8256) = 1.08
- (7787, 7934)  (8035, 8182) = 1.07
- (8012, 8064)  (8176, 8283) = 1.02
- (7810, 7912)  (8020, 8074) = 1.07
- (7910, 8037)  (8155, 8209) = 1.03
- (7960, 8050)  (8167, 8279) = 1.05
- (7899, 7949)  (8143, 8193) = 1.05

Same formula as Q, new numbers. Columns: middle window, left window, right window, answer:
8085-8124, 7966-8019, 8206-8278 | 0.9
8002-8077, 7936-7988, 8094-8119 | -1.7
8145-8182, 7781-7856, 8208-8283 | 0.6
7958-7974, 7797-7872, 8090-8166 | -0.5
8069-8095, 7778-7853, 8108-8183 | 1.0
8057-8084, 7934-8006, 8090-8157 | 0.5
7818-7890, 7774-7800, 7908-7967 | -2.7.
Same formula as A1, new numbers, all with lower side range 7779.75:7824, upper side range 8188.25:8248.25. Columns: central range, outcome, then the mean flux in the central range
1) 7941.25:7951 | -0.02 mag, 36.4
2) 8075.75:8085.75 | 0.05 mag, 34.4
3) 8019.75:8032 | -0.04 mag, 37.2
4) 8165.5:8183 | 0.00 mag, 36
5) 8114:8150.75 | -0.04 mag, 37.2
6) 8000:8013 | -0.03 mag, 36.6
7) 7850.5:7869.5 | 0.01 mag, 35.3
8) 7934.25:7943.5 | 0.01 mag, 35.4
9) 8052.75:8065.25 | -0.05 mag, 37.4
